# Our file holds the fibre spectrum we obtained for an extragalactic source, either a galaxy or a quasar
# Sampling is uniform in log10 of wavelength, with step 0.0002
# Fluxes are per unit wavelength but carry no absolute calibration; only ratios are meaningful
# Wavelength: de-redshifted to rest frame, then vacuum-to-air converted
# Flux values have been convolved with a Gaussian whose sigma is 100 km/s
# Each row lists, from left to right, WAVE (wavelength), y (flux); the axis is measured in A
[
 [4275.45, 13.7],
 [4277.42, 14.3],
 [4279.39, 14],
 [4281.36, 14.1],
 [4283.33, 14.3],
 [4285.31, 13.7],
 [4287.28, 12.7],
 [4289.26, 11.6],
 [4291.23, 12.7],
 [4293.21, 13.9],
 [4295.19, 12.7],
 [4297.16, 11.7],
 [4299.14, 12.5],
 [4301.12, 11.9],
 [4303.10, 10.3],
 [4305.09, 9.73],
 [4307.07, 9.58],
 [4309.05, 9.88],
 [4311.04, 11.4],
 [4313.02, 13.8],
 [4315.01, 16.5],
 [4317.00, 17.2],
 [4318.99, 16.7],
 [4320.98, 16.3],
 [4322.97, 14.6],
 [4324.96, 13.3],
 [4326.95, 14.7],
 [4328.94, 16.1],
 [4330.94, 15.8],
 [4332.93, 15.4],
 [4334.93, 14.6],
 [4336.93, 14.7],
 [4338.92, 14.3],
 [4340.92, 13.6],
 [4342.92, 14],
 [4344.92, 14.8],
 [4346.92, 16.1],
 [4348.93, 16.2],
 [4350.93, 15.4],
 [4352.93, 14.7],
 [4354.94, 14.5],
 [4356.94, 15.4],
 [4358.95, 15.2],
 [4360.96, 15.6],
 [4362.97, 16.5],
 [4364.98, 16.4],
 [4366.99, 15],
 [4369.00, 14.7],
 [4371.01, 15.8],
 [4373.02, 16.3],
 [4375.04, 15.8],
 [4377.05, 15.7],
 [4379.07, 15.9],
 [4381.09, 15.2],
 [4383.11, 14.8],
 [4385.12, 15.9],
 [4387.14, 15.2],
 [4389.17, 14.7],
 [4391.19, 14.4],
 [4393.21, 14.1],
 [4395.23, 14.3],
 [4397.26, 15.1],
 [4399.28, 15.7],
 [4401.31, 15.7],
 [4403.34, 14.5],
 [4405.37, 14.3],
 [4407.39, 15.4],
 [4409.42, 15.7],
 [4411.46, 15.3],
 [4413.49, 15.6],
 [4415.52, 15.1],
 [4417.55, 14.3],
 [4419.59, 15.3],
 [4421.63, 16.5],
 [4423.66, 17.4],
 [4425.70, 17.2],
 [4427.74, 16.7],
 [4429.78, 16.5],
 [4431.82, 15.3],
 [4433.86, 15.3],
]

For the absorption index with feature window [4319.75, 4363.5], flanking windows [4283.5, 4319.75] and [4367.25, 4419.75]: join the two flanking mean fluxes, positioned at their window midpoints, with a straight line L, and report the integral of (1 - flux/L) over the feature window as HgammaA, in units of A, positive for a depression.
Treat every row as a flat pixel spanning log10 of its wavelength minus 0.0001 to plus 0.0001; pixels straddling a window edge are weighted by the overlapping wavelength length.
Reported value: -4.1 A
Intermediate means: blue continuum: 12.7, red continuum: 15.2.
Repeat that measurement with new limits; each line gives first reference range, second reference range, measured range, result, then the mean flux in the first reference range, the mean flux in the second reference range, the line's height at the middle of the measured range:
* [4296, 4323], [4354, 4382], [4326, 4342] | -1.0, 13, 15.6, 14.1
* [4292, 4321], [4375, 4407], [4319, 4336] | -2.3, 12.8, 15.1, 13.4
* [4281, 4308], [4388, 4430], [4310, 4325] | -2.6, 12.2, 15.4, 12.8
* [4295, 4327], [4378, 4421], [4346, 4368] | -2.2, 13.1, 15.1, 14.1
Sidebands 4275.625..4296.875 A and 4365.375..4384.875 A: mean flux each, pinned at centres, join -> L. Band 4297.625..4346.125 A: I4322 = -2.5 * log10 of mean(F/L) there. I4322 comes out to 0.03 mag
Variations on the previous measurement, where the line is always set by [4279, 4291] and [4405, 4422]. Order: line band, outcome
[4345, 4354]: -0.09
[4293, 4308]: 0.19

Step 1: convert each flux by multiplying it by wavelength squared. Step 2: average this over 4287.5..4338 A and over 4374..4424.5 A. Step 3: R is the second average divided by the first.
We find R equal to 1.2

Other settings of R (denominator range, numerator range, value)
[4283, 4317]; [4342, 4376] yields 1.28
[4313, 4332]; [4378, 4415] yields 1.00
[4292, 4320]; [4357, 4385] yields 1.27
